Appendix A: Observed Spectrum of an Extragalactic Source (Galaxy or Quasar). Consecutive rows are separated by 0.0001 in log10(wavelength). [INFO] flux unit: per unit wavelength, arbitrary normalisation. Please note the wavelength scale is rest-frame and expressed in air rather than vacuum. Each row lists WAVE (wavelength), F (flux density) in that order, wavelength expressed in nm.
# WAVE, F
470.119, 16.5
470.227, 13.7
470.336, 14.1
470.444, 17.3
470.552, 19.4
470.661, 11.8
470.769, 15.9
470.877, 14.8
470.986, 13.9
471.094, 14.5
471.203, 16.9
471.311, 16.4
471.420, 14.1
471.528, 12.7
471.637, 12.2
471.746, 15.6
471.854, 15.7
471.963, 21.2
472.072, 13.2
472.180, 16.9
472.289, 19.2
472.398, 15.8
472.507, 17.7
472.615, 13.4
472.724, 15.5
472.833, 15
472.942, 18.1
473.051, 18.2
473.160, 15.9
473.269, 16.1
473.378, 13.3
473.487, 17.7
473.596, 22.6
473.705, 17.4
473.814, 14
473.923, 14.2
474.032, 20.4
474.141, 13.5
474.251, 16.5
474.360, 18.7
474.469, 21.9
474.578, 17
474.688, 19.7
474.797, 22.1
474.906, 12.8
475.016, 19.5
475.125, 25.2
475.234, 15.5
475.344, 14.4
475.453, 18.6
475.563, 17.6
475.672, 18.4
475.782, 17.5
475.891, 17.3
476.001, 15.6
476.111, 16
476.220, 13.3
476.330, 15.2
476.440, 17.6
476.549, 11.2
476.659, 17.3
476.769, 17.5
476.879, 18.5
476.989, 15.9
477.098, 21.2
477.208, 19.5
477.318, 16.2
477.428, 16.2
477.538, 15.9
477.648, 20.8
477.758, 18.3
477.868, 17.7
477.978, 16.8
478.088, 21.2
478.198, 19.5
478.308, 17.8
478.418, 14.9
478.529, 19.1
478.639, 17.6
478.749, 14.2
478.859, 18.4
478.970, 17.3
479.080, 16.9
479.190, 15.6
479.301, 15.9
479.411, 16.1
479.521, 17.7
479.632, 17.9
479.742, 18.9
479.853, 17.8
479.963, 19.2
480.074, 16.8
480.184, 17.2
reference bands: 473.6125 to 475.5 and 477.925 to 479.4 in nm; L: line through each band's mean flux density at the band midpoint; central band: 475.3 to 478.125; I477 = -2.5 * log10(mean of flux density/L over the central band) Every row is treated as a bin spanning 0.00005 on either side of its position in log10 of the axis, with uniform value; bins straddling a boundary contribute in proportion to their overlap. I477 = 0.03 mag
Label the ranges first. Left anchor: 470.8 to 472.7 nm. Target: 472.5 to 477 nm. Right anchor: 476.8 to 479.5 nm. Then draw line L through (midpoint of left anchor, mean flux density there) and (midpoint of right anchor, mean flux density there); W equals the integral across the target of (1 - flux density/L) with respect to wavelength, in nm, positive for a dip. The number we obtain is -0.141 nm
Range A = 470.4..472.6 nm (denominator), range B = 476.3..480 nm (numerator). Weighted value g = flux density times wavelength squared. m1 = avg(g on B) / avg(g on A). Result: 1.1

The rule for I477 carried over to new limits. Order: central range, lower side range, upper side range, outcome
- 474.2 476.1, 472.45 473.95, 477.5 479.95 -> -0.08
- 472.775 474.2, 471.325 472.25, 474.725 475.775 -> 0.01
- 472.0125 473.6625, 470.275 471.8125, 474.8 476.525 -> -0.06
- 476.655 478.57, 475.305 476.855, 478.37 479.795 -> -0.09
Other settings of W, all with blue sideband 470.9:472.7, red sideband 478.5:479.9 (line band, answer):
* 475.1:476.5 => -0.04 nm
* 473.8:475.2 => -0.18 nm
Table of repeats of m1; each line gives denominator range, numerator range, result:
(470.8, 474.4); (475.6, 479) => 1.09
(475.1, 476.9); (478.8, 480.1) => 1.06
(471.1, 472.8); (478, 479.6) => 1.13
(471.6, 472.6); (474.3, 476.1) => 1.13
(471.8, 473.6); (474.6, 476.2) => 1.08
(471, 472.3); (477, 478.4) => 1.21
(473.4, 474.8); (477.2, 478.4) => 1.02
